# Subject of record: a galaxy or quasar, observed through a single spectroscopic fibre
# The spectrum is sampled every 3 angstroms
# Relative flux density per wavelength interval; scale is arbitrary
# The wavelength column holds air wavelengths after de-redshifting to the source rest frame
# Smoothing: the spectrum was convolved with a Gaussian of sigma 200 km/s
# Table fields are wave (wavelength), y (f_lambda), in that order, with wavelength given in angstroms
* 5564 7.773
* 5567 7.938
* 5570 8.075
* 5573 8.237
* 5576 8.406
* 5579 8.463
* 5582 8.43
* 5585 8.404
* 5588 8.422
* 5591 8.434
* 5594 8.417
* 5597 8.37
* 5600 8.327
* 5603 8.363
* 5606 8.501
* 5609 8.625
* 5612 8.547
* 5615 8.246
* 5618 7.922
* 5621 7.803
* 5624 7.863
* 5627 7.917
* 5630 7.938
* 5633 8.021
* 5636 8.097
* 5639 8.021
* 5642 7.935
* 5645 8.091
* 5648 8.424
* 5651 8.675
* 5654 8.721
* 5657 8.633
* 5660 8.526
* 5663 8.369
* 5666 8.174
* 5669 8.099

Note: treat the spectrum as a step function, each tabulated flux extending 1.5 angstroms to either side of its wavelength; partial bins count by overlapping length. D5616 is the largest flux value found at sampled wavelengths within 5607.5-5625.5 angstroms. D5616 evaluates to 8.625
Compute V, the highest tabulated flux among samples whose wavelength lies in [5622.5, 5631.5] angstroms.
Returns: 7.938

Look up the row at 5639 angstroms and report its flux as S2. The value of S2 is 8.021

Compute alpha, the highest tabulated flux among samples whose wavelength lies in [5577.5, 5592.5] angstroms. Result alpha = 8.463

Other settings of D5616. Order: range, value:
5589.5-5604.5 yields 8.434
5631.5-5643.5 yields 8.097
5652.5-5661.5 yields 8.721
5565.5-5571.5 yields 8.075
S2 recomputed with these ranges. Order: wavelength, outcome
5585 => 8.404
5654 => 8.721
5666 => 8.174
